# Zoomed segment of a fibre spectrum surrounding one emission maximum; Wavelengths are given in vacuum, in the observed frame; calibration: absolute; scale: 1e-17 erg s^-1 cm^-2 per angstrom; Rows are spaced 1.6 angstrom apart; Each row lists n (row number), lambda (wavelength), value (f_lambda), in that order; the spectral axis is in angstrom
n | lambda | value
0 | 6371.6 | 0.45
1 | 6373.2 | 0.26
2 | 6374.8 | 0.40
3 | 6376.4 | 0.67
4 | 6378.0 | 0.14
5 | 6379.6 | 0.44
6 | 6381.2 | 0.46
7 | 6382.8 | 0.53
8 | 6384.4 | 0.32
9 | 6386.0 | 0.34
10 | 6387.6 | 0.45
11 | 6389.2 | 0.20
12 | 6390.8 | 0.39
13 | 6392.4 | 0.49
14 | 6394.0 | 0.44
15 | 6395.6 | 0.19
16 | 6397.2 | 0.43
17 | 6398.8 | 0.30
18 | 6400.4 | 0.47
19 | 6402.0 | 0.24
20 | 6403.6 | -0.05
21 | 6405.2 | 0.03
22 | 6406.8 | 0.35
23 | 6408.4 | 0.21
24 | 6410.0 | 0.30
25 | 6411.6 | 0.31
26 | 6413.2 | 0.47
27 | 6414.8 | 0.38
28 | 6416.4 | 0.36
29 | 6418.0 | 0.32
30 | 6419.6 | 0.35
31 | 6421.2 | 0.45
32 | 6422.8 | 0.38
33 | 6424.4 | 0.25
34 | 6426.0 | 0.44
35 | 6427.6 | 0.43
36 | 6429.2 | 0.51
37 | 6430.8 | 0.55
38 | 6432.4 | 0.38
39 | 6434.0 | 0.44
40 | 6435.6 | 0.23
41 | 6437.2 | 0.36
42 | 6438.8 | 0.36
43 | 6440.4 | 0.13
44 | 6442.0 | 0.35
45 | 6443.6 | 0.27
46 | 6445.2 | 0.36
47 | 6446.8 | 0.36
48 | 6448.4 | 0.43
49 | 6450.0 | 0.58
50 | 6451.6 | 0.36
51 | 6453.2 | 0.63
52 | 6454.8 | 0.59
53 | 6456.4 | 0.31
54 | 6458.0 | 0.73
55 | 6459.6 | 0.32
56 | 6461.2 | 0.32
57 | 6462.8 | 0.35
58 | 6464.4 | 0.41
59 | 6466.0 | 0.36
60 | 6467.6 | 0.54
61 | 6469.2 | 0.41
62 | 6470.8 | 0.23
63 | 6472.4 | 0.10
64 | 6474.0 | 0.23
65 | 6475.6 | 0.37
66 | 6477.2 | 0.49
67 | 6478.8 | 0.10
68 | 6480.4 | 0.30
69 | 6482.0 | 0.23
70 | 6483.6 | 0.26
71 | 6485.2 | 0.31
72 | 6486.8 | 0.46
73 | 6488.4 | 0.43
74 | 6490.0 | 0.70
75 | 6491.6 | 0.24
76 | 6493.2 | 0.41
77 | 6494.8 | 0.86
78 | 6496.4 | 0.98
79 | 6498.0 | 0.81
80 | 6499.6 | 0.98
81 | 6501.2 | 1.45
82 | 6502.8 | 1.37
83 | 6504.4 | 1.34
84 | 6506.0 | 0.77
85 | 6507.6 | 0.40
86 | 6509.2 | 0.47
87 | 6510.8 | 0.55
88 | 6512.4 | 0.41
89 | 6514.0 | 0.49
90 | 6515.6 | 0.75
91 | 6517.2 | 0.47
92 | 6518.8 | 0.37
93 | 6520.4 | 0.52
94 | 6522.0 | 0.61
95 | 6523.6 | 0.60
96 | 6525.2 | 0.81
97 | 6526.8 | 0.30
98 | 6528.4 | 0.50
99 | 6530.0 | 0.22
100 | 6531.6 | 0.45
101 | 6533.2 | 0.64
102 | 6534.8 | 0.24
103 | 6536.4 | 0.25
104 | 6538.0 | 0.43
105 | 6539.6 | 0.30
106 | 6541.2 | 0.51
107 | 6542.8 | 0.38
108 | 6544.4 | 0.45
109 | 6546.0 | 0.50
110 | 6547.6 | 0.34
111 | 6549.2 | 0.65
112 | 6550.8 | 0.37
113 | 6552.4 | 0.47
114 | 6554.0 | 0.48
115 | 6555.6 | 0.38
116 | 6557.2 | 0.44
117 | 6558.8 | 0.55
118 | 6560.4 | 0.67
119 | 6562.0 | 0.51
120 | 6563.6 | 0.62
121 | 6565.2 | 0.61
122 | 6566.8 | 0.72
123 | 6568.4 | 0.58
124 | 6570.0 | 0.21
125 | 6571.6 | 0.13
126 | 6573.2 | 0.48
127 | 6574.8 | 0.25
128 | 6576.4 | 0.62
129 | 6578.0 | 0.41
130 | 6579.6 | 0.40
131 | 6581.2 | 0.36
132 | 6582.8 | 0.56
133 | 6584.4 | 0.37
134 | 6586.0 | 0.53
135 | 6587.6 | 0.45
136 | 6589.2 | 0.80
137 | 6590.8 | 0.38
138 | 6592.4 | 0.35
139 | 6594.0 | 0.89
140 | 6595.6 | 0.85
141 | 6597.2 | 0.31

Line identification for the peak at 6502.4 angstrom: [O II] 3727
